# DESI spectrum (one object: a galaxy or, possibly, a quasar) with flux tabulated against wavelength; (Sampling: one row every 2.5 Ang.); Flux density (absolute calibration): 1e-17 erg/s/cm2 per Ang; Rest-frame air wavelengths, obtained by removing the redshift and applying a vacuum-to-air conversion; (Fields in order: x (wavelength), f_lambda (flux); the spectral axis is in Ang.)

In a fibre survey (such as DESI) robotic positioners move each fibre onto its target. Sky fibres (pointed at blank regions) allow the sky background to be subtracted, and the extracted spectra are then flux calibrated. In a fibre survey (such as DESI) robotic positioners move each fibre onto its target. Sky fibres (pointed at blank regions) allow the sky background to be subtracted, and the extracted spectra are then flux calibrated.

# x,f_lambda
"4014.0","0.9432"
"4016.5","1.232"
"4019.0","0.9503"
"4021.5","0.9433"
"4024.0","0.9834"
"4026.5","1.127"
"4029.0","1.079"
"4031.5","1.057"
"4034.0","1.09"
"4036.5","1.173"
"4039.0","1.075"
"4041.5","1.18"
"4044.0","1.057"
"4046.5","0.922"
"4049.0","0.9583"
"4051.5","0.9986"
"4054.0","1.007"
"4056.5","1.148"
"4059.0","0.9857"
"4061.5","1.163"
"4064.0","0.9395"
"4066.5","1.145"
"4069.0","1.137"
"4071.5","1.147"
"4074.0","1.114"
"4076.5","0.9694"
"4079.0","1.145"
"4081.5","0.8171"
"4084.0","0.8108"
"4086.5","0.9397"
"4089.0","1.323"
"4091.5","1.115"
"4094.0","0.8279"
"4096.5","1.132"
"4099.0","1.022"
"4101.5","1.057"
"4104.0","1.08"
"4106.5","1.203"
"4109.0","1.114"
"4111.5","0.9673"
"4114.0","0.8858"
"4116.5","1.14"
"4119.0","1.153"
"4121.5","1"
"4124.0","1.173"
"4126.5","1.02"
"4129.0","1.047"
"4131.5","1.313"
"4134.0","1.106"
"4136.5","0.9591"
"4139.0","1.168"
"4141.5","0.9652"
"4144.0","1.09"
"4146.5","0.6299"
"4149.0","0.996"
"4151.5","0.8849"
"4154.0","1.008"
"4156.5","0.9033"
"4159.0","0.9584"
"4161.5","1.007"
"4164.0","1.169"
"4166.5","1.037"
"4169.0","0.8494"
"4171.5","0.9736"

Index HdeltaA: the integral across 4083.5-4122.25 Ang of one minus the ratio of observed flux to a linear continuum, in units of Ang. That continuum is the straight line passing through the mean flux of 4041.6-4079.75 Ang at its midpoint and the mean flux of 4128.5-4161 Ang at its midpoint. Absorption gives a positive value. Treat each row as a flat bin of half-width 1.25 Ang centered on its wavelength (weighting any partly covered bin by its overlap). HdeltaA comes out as -0.9 Ang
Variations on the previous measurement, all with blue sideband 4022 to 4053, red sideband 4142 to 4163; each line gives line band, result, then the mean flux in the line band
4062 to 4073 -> -0.8 Ang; 1.1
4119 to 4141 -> -3.1 Ang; 1.1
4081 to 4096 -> 0.2 Ang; 0.988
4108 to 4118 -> -0.5 Ang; 1.03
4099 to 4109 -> -1.2 Ang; 1.1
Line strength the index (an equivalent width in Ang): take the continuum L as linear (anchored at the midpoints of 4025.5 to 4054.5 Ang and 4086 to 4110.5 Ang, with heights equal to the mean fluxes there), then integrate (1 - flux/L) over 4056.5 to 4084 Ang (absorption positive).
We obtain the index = 0.6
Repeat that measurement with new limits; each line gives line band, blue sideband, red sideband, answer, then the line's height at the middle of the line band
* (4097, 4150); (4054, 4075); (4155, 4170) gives -1.2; 1.03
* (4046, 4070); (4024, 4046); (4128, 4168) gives 0.7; 1.08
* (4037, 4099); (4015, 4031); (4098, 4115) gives 0.3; 1.05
